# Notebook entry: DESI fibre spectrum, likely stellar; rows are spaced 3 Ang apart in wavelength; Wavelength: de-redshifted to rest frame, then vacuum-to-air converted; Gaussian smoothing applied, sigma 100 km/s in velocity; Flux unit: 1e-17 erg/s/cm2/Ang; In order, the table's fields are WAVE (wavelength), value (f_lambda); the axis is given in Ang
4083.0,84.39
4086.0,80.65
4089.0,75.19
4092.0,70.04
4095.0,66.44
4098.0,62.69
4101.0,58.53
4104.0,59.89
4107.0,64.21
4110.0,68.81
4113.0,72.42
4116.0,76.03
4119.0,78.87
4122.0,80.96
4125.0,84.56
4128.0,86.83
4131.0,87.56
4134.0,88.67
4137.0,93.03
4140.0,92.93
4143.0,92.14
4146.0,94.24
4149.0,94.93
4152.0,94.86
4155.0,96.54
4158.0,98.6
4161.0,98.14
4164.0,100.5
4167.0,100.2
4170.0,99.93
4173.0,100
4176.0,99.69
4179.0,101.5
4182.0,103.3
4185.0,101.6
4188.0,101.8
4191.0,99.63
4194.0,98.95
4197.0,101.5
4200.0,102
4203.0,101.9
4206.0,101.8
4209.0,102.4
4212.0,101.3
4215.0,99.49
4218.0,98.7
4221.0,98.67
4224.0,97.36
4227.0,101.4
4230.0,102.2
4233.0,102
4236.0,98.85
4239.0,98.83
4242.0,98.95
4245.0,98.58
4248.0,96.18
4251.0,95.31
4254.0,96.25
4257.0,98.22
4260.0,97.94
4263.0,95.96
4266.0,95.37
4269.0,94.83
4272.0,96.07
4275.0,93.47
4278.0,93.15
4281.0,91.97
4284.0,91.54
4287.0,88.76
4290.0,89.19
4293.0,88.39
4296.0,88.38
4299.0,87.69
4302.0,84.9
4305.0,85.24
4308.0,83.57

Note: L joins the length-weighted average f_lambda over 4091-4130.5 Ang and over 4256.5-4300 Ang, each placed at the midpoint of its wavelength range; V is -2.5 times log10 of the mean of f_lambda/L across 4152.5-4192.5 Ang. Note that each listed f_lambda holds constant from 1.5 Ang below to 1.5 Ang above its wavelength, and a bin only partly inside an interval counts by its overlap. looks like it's -0.25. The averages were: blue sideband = 72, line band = 100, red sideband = 92.7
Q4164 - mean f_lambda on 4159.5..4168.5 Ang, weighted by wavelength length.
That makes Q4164 99.6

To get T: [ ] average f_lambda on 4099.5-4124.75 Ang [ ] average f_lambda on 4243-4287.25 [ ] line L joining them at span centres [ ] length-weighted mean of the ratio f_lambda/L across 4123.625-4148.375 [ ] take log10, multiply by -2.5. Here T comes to -0.207 mag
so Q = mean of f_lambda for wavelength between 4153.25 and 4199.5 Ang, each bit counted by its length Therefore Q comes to 100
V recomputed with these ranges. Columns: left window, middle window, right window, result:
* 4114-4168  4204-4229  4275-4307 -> -0.12 mag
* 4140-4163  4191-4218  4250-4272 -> -0.06 mag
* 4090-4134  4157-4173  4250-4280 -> -0.22 mag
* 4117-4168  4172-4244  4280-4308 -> -0.12 mag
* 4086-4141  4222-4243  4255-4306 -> -0.15 mag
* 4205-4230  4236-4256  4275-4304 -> -0.02 mag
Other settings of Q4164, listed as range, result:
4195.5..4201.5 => 102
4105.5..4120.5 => 72.1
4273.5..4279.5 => 93.3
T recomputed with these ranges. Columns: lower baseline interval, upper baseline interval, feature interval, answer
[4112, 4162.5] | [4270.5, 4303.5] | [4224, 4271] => -0.093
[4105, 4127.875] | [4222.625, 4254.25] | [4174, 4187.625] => -0.157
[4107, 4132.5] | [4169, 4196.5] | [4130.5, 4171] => -0.068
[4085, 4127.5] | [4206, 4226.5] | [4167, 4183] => -0.131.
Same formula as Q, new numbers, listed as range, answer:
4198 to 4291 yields 97.4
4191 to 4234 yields 101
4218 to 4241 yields 99.8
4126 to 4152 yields 91.4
